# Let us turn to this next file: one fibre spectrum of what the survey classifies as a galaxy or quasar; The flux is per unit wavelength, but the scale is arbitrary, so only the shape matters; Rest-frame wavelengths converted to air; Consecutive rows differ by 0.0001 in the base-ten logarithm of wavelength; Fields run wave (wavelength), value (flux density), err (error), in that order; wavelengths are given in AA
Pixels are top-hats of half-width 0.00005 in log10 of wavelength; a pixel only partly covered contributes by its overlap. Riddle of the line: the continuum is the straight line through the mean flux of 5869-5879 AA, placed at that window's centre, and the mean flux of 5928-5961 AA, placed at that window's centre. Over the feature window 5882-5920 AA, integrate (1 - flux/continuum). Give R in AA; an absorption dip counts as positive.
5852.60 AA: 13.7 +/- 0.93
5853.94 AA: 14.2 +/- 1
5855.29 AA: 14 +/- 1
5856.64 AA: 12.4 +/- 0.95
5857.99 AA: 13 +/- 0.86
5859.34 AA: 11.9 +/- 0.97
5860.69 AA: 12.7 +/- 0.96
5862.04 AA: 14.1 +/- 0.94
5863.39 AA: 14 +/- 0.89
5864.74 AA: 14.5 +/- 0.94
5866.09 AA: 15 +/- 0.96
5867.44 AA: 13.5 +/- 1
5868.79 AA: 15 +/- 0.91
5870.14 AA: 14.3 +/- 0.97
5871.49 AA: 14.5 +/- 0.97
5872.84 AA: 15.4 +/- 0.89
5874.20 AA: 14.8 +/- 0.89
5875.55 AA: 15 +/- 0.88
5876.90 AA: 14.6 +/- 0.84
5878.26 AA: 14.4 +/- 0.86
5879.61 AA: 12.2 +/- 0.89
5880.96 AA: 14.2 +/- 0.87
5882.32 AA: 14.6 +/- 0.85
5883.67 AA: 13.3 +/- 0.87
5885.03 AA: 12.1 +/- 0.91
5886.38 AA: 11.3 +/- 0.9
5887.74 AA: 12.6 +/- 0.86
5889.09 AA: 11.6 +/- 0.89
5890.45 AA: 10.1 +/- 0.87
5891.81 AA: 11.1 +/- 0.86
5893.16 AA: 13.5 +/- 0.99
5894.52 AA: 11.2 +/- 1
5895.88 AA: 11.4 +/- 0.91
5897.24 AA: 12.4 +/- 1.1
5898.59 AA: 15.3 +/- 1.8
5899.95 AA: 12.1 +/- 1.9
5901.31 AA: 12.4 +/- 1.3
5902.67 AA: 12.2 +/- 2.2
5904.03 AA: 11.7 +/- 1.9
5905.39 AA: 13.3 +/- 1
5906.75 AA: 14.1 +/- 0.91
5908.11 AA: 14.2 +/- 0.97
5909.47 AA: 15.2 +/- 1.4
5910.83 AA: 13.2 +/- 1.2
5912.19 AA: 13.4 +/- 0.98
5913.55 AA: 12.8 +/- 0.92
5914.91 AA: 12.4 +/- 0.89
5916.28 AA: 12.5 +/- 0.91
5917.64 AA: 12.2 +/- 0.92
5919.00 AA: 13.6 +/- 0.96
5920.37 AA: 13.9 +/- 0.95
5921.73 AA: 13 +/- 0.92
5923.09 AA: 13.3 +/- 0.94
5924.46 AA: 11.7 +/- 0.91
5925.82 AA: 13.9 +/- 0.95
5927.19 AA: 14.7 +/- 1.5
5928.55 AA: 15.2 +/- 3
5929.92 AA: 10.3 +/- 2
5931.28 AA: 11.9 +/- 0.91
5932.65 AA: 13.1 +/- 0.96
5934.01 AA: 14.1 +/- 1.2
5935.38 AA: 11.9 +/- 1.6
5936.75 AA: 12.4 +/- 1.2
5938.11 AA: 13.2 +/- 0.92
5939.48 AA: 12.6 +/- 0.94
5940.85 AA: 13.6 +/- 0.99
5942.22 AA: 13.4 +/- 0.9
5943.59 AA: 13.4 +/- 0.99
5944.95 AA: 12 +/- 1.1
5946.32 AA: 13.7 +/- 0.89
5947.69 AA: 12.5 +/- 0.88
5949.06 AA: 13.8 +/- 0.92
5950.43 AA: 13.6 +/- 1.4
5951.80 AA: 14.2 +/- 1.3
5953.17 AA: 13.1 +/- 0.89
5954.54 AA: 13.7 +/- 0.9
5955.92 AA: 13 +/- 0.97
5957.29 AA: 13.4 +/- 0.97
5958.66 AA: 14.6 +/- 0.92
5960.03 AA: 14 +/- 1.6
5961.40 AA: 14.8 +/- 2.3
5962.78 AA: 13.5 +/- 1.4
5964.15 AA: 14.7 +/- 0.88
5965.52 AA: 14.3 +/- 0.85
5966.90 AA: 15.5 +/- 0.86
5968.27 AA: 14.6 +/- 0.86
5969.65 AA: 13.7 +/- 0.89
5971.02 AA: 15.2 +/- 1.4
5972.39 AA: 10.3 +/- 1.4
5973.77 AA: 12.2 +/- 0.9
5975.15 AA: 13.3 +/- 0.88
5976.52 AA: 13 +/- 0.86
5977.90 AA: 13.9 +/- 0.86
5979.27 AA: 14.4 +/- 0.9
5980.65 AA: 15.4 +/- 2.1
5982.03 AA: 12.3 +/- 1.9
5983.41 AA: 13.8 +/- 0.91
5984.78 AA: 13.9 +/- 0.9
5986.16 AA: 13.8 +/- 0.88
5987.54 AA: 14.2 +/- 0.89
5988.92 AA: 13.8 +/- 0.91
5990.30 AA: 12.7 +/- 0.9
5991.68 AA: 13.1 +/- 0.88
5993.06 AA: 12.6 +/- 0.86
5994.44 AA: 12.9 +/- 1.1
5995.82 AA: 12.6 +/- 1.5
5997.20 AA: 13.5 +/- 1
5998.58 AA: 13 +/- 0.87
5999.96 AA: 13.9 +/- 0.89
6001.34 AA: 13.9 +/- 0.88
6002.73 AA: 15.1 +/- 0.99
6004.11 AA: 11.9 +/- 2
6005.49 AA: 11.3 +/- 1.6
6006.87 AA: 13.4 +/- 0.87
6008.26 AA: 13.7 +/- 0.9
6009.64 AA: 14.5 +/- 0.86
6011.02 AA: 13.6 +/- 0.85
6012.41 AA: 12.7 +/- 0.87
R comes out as 3.83 AA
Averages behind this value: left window 14.7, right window 13.2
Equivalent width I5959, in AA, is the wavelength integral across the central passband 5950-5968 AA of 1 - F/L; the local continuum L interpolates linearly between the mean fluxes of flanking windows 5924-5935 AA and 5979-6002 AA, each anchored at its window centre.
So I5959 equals -1.0 AA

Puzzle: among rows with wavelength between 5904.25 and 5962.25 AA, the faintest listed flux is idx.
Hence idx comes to 10.3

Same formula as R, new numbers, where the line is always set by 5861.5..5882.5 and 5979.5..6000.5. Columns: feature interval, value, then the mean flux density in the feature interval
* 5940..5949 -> 0.4 AA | 13.1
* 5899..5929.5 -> 1.8 AA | 13.2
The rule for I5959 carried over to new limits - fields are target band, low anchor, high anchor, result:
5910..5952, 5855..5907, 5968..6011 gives 0.72 AA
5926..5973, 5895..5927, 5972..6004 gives -0.93 AA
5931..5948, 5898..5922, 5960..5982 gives 0.73 AA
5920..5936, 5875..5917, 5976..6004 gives 0.07 AA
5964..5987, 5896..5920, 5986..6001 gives -0.91 AA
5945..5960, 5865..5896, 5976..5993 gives 0.05 AA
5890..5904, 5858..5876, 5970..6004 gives 1.79 AA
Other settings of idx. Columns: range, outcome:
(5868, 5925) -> 10.1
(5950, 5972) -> 13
